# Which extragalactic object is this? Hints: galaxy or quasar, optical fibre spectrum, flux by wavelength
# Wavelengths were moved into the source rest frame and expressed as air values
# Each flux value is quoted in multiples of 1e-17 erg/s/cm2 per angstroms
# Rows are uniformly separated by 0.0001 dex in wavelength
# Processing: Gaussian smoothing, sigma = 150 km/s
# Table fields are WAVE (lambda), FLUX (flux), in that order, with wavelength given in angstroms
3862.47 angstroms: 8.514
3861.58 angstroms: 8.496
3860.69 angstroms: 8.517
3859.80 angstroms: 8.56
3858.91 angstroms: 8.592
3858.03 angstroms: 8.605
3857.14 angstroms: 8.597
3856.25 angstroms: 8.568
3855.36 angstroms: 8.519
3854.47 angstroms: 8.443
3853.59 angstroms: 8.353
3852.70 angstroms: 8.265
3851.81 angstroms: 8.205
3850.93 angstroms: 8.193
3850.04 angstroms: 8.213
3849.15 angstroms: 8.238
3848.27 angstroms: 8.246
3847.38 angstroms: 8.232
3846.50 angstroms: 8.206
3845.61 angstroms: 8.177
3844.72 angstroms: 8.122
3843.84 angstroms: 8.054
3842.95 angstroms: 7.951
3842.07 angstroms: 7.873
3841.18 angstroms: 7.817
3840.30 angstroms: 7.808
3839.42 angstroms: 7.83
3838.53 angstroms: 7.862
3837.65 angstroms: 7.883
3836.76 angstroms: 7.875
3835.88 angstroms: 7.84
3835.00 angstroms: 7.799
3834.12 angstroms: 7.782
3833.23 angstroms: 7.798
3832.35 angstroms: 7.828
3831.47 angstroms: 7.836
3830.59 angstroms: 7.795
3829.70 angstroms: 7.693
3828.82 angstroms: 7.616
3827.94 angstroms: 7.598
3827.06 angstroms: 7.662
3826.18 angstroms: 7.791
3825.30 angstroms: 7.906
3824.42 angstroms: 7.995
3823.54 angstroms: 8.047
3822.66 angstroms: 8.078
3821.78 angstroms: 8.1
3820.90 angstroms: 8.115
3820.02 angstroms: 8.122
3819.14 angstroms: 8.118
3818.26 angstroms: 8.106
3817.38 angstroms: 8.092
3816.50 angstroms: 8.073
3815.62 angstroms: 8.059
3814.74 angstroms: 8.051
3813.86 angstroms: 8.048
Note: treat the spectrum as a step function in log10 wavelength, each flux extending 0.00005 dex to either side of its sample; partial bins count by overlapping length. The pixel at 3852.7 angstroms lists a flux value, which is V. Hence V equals 8.265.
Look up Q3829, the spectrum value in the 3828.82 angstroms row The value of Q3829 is 7.616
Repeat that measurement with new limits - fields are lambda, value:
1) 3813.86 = 8.048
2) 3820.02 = 8.122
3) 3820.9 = 8.115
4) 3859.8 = 8.56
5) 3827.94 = 7.598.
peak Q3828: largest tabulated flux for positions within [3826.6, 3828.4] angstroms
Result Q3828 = 7.662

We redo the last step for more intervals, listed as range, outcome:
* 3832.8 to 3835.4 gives 7.799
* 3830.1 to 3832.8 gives 7.836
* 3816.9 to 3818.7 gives 8.106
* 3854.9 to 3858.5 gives 8.605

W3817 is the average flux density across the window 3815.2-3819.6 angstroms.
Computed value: 8.08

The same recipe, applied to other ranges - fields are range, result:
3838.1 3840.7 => 7.83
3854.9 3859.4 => 8.57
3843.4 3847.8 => 8.16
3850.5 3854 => 8.26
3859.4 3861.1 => 8.53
